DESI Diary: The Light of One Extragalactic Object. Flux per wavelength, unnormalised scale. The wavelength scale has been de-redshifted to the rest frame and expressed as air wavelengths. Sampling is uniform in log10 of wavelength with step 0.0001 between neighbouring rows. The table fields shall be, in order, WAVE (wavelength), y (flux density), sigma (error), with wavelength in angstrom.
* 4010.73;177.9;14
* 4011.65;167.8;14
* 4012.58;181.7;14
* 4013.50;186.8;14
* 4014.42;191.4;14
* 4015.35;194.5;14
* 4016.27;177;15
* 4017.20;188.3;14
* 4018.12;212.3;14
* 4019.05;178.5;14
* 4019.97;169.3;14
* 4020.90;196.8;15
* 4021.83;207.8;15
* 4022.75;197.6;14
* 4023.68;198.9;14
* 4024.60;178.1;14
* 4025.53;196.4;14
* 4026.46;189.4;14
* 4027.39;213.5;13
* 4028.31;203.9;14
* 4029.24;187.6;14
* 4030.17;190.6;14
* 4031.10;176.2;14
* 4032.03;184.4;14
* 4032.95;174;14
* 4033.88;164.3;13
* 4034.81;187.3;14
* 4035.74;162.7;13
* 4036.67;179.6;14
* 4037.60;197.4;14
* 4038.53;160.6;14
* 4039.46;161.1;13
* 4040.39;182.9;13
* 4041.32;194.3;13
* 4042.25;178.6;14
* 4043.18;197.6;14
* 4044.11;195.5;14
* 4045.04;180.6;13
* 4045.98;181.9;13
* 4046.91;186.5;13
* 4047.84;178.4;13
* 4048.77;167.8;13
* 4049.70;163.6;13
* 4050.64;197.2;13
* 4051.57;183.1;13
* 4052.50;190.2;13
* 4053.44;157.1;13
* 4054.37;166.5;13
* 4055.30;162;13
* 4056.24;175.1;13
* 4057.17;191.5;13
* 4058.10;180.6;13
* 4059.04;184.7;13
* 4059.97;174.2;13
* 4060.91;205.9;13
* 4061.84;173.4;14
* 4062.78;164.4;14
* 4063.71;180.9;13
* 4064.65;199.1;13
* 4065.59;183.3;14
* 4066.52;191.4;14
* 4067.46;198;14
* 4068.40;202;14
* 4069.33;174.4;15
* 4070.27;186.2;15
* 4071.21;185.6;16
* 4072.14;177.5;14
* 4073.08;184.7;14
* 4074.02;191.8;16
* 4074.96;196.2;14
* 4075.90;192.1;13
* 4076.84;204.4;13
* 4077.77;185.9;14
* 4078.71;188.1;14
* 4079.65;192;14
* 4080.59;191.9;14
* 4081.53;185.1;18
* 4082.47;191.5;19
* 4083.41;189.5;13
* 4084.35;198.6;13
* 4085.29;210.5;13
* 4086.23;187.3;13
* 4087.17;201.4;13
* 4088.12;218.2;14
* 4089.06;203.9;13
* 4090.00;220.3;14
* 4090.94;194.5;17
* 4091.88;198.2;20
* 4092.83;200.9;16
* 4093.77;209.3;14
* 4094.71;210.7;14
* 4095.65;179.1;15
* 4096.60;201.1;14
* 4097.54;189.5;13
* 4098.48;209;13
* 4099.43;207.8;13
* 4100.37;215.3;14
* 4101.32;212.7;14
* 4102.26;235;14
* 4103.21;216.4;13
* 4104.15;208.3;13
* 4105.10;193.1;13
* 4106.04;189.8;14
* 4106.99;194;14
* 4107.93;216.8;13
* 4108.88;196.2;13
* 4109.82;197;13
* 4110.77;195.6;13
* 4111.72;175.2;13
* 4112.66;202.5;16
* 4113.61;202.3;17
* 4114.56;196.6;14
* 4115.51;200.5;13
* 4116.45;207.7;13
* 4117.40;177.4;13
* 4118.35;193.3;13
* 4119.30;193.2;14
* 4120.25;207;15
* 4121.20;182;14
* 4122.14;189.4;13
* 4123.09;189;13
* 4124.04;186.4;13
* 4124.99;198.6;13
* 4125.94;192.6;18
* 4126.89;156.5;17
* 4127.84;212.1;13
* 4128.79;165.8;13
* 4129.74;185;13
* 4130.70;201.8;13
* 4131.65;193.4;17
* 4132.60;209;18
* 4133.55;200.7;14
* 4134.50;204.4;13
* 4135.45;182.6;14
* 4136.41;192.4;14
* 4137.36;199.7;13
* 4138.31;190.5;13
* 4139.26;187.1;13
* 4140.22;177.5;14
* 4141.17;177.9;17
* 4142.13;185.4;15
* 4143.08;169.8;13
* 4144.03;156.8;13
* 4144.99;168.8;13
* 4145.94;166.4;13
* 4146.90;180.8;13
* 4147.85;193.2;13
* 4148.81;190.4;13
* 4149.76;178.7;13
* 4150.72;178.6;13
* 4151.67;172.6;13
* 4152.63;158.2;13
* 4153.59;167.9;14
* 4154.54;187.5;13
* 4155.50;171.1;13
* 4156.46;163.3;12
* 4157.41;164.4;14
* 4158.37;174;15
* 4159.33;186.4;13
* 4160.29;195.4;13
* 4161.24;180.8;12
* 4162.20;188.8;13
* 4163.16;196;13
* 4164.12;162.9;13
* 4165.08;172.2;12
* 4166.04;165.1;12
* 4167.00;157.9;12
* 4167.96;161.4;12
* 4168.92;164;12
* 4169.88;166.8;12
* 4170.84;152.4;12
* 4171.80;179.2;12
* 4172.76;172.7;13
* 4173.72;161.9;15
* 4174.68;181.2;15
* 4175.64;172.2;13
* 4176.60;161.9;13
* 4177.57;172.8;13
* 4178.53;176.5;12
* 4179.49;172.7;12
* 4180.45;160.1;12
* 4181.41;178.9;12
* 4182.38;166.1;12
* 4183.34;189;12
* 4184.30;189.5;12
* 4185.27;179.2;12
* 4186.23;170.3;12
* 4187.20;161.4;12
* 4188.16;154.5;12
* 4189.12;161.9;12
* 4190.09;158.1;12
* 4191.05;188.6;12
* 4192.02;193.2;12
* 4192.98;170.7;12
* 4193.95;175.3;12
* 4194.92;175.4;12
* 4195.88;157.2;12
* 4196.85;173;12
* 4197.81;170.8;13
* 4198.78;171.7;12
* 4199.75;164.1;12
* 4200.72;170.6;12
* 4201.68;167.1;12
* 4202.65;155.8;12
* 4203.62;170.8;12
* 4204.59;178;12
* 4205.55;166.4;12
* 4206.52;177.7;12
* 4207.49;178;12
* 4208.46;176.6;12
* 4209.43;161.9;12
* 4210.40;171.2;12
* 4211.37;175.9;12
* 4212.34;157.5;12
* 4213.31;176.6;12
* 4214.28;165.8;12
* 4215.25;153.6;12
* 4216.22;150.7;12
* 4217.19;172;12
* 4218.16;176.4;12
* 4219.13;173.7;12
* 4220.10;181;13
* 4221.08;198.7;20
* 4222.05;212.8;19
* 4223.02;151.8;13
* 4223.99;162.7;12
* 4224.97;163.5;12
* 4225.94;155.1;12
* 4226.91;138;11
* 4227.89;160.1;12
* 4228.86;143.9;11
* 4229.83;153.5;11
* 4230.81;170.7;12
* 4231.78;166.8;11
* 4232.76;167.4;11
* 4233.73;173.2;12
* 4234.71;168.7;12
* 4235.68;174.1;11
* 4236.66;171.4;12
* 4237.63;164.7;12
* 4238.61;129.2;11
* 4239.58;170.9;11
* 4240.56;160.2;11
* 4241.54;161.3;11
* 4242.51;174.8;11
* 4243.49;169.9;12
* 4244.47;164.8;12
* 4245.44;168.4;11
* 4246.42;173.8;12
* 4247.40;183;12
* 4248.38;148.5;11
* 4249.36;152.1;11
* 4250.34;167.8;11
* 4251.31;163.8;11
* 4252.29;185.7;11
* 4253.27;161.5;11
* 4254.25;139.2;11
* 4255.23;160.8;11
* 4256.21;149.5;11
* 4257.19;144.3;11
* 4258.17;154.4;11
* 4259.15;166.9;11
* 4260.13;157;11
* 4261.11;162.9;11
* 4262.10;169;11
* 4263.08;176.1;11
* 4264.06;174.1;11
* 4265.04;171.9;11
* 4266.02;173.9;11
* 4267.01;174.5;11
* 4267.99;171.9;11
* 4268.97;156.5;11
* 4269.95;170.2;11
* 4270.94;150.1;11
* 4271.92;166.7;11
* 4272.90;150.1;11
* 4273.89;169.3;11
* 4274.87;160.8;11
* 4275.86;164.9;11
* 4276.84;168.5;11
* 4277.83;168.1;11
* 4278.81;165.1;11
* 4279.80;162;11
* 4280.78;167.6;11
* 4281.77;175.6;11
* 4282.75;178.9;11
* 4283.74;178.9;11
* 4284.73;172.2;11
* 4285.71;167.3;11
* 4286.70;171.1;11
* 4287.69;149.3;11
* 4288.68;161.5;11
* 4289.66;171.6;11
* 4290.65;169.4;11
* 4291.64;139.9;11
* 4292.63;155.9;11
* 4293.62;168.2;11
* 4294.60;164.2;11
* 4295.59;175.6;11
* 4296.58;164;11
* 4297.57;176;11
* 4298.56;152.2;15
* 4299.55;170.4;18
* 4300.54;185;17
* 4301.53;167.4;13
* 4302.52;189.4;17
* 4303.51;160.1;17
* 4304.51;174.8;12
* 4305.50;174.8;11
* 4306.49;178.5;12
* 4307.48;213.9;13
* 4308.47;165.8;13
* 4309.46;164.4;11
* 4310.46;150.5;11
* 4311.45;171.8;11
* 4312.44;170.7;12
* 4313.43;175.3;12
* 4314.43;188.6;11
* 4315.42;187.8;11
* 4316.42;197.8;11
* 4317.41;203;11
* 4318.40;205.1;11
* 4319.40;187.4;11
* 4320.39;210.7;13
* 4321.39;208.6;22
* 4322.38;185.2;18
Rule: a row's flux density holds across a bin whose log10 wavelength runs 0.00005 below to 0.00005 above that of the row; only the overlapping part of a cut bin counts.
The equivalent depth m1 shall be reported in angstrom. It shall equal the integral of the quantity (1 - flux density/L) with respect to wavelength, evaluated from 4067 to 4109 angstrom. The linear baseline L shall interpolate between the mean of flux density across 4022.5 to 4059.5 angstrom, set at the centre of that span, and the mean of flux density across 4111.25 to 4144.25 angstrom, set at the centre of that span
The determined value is -2.7 angstrom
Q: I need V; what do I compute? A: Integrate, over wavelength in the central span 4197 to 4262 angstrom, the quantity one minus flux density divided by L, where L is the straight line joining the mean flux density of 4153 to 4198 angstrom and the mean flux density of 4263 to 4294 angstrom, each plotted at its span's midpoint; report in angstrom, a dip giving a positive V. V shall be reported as 1.3 angstrom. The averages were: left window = 172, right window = 166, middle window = 166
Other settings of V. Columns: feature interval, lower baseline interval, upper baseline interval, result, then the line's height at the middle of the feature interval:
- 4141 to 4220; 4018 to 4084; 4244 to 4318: 1.71 angstrom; 176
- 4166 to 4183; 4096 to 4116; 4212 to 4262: 1.32 angstrom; 182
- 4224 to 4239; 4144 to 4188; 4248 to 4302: 0.70 angstrom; 168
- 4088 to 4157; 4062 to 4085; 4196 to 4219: -3.94 angstrom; 182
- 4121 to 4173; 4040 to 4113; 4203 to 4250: 0.07 angstrom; 180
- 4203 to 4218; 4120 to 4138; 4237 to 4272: 0.40 angstrom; 174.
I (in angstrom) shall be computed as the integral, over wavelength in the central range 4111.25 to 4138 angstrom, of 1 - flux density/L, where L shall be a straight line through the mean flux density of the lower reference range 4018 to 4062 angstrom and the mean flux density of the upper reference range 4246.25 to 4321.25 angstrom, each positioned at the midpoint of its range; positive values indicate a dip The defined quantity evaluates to -2.1 angstrom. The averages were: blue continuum 184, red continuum 170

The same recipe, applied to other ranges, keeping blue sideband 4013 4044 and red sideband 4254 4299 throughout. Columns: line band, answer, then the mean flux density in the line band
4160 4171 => 0.1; 172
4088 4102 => -1.9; 205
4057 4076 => -0.3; 186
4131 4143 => -1.0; 191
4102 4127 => -2.4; 196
